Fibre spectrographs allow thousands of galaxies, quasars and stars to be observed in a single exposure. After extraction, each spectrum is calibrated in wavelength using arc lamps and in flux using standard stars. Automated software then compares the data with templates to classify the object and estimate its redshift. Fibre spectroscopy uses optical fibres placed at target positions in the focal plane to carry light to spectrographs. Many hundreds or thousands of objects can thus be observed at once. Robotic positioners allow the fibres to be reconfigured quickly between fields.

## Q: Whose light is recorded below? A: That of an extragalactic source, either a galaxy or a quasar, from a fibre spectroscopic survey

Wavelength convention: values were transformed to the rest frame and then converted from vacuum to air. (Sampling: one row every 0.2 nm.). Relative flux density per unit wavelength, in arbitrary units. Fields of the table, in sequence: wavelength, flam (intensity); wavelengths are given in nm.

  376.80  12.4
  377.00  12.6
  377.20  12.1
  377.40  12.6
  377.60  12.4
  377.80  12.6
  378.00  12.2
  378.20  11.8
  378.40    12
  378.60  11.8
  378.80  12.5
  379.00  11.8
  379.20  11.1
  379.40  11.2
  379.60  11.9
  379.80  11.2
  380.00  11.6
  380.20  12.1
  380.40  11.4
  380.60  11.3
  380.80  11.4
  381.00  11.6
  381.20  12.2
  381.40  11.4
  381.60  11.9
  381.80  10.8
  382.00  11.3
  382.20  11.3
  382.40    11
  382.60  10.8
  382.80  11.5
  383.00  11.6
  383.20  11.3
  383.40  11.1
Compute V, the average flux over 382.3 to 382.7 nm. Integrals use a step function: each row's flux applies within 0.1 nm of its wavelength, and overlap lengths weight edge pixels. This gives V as 10.9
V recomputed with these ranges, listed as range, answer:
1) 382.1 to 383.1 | 11.2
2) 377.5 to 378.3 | 12.3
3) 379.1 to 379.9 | 11.3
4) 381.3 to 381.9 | 11.4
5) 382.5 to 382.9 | 11.2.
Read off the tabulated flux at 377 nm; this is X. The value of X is 12.6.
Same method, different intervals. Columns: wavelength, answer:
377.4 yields 12.6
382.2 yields 11.3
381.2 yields 12.2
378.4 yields 12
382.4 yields 11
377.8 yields 12.6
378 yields 12.2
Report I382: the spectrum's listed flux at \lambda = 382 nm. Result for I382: 11.3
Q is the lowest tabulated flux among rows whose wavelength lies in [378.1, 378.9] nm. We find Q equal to 11.8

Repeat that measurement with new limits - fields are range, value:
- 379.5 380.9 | 11.2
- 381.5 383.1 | 10.8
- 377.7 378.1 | 12.2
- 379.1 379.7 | 11.1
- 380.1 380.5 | 11.4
